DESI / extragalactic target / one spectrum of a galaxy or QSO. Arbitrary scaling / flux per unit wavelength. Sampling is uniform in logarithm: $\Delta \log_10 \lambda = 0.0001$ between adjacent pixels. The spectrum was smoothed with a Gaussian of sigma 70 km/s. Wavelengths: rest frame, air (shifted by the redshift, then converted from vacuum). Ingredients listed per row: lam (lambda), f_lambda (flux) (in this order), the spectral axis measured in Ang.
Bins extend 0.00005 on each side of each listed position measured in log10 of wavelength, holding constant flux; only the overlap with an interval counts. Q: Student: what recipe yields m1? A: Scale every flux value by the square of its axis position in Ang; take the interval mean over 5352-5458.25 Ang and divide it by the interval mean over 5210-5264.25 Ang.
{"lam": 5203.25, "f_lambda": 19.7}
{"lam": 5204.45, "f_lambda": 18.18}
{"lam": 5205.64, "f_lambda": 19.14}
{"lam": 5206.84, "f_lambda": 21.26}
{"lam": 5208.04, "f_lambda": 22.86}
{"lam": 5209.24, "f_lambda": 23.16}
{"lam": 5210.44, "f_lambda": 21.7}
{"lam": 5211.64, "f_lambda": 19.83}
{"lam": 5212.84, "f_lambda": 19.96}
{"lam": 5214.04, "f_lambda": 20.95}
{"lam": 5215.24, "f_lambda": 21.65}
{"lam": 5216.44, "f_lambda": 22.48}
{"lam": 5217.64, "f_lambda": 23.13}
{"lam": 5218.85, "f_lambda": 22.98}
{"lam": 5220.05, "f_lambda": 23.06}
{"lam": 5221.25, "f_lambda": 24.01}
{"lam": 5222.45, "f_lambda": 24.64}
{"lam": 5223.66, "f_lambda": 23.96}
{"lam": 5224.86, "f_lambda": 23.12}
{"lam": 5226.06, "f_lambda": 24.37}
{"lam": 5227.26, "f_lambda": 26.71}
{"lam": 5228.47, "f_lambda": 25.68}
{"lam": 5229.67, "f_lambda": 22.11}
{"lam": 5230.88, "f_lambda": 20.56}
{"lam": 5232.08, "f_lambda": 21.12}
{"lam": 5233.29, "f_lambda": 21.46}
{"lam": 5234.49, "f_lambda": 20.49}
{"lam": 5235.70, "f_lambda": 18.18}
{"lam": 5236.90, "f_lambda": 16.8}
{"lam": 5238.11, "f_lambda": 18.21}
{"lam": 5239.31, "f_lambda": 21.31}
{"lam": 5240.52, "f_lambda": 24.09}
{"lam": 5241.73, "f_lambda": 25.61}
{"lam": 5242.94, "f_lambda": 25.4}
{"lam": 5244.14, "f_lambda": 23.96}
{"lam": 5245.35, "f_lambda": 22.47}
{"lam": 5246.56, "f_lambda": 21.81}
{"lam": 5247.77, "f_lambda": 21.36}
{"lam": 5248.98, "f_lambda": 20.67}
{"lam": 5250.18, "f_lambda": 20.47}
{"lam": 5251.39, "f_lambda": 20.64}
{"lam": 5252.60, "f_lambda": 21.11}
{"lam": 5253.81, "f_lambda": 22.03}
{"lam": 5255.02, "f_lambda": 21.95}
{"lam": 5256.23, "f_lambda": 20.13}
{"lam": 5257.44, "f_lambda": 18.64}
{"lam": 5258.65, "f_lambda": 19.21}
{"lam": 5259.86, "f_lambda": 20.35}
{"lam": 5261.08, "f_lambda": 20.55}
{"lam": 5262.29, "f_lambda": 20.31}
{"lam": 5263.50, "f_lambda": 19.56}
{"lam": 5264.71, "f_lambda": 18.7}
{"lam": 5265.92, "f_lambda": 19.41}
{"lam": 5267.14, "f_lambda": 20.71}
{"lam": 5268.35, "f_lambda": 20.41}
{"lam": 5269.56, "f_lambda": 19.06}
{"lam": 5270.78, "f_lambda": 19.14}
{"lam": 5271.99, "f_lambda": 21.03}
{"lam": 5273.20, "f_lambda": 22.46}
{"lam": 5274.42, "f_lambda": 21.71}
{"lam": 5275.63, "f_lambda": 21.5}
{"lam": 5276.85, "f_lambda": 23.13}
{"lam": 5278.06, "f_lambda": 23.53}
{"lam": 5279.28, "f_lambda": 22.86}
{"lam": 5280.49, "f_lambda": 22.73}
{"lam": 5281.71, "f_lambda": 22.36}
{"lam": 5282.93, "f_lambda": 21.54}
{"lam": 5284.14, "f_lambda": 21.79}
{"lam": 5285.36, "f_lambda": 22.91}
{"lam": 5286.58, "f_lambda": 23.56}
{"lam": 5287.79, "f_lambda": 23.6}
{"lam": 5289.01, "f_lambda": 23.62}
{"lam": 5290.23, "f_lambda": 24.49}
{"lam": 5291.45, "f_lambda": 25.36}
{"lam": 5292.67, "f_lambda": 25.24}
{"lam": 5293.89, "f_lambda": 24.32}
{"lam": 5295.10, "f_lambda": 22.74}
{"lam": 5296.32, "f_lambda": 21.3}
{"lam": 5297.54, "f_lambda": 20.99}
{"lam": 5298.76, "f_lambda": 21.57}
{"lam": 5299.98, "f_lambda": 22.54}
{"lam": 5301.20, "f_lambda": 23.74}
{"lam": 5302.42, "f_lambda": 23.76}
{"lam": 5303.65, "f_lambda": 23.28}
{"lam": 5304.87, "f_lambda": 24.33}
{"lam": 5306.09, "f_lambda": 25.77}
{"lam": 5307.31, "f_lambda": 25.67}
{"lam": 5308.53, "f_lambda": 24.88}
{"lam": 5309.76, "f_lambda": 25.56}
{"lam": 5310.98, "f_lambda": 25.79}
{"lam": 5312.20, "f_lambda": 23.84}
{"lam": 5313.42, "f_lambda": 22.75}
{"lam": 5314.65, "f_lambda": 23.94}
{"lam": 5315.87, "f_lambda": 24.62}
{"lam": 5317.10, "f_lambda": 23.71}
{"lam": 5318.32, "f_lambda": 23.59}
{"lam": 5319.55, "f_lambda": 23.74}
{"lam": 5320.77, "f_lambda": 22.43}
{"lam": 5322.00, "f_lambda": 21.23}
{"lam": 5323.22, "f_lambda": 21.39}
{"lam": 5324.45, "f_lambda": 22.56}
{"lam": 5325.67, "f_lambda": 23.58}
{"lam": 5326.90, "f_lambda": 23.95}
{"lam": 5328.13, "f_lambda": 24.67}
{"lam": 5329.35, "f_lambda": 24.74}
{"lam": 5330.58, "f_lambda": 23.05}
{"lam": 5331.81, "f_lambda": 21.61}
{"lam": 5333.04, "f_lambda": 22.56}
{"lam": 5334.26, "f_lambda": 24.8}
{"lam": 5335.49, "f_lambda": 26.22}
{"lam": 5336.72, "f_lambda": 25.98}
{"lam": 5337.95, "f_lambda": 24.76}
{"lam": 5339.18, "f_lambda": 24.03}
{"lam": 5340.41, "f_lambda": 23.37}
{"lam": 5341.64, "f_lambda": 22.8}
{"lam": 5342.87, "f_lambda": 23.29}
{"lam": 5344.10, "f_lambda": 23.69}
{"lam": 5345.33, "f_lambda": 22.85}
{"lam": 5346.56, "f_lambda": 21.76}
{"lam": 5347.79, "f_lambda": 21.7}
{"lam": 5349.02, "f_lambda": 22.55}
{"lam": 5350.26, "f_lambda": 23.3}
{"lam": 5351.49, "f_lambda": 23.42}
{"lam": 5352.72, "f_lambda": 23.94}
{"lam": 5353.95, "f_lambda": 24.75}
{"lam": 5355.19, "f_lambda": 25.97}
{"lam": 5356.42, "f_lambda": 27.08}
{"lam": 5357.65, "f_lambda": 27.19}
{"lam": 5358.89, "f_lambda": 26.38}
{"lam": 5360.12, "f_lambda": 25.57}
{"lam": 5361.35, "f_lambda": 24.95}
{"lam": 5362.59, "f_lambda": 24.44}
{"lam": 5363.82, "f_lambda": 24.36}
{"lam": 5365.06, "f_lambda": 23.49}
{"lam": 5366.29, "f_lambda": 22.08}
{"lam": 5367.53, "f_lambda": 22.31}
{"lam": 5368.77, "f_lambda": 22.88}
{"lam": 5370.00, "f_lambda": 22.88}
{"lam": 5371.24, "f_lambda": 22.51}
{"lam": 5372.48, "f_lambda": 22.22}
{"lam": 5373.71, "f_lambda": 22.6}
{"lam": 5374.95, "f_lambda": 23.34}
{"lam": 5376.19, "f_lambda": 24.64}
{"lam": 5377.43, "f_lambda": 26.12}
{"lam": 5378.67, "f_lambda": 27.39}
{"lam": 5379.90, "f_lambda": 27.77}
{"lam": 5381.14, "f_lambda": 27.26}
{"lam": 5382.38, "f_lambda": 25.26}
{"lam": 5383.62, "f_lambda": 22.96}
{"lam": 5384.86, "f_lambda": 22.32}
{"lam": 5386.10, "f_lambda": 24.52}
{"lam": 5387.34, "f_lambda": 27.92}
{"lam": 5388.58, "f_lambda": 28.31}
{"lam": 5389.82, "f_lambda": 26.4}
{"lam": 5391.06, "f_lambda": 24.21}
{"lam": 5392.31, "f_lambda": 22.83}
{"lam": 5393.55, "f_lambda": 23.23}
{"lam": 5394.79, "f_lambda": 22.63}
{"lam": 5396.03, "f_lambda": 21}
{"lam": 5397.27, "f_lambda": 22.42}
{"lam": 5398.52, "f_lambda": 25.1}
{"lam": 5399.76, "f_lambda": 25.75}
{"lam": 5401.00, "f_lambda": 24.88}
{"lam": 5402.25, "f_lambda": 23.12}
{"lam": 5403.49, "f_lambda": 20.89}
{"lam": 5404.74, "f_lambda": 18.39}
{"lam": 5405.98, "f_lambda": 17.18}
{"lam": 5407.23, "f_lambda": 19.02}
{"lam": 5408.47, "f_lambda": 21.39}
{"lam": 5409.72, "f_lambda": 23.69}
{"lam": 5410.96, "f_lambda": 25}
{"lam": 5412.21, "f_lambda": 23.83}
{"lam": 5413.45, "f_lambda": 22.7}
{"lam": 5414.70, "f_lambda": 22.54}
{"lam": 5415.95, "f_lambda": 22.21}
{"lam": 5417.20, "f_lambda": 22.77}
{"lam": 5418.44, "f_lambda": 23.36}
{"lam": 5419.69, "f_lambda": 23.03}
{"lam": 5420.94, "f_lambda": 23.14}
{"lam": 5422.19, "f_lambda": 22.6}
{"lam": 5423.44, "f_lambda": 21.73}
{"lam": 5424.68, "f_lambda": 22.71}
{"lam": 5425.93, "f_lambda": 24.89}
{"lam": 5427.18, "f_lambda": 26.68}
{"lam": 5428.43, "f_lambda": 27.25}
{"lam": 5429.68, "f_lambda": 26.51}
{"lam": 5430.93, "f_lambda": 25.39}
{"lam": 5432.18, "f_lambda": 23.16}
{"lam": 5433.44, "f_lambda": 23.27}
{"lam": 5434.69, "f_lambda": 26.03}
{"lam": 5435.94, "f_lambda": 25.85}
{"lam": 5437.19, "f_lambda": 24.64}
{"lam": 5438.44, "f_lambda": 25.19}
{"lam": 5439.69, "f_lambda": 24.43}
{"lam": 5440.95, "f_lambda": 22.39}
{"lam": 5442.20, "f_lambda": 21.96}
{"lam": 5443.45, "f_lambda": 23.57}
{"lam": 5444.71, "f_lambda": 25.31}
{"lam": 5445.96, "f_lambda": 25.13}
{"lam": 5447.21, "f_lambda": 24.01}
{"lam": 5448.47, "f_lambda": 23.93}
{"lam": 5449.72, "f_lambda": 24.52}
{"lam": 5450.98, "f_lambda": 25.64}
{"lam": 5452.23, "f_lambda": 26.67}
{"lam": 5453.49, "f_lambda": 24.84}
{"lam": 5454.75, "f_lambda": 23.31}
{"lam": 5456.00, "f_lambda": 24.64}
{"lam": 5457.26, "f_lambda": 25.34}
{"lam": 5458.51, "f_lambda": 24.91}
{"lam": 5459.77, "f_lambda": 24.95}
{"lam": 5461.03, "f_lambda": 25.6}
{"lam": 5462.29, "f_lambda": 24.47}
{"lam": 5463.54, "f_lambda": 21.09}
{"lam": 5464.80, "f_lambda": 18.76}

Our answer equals 1.18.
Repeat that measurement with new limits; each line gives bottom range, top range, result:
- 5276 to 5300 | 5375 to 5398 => 1.12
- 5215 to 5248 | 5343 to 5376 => 1.11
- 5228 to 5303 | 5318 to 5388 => 1.14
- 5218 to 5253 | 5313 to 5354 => 1.09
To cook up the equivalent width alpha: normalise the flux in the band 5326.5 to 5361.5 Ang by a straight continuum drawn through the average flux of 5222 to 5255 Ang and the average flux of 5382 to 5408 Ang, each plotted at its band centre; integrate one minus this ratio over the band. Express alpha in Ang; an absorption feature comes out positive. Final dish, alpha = -2.0 Ang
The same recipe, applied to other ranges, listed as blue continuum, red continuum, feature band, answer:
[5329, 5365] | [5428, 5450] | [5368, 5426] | 2.2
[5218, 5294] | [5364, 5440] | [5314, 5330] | -0.4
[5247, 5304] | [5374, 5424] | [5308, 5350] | -2.0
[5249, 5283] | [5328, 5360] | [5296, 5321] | -1.2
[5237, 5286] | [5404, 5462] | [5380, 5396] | -1.1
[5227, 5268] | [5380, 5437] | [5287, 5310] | -1.9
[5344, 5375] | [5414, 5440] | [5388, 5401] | -0.1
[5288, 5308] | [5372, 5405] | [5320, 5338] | 0.3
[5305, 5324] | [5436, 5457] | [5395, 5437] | 1.8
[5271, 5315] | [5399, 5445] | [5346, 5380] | -1.1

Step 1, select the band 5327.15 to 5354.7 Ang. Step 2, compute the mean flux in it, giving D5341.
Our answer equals 23.6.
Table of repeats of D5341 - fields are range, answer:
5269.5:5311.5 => 23.1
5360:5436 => 23.8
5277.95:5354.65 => 23.5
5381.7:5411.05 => 23.2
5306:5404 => 24.1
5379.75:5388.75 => 25.6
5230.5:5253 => 21.4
